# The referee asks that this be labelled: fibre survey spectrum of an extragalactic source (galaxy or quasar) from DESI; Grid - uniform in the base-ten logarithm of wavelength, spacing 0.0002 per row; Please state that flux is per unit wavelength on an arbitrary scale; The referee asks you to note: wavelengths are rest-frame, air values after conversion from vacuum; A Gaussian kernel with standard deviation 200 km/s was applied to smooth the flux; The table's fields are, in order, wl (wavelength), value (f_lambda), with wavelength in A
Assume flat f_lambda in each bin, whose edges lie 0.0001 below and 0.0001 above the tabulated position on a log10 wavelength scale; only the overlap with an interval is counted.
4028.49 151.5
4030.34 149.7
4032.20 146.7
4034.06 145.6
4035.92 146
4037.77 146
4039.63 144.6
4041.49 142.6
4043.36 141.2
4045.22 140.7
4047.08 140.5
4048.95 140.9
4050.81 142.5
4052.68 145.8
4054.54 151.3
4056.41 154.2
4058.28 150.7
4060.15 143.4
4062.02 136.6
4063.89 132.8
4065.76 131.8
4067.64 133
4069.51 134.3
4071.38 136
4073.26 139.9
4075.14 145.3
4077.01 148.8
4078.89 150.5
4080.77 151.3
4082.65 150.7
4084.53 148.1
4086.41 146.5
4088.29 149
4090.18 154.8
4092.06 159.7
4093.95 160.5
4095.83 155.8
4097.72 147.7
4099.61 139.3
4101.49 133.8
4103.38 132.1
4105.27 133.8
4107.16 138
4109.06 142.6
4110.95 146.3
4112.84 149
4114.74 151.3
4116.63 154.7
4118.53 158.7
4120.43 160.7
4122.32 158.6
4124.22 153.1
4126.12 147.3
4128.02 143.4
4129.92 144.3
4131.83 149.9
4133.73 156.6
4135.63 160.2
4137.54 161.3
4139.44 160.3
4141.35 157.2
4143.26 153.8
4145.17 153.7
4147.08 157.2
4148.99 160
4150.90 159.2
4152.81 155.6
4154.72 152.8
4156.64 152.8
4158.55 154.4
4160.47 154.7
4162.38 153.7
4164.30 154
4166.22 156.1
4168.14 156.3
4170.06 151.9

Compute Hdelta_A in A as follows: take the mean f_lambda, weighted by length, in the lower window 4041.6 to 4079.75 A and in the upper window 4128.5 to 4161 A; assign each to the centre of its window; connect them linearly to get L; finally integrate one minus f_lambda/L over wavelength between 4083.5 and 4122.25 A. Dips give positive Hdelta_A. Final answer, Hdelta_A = 0.08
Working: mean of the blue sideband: 142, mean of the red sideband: 155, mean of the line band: 148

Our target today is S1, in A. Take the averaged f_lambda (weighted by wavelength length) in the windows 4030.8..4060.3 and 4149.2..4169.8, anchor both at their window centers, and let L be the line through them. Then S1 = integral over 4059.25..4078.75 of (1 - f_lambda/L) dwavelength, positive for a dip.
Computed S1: 1.1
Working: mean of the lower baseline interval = 145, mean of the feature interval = 139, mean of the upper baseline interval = 155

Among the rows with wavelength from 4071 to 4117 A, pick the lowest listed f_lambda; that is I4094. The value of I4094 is 132.1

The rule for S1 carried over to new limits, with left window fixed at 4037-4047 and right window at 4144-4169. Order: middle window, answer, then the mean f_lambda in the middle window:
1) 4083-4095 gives -0.41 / 153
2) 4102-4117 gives 0.74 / 143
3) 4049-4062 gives -0.22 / 147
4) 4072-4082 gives -0.02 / 147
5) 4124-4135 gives 0.23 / 149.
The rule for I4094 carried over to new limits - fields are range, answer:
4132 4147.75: 153.7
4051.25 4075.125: 131.8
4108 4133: 142.6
